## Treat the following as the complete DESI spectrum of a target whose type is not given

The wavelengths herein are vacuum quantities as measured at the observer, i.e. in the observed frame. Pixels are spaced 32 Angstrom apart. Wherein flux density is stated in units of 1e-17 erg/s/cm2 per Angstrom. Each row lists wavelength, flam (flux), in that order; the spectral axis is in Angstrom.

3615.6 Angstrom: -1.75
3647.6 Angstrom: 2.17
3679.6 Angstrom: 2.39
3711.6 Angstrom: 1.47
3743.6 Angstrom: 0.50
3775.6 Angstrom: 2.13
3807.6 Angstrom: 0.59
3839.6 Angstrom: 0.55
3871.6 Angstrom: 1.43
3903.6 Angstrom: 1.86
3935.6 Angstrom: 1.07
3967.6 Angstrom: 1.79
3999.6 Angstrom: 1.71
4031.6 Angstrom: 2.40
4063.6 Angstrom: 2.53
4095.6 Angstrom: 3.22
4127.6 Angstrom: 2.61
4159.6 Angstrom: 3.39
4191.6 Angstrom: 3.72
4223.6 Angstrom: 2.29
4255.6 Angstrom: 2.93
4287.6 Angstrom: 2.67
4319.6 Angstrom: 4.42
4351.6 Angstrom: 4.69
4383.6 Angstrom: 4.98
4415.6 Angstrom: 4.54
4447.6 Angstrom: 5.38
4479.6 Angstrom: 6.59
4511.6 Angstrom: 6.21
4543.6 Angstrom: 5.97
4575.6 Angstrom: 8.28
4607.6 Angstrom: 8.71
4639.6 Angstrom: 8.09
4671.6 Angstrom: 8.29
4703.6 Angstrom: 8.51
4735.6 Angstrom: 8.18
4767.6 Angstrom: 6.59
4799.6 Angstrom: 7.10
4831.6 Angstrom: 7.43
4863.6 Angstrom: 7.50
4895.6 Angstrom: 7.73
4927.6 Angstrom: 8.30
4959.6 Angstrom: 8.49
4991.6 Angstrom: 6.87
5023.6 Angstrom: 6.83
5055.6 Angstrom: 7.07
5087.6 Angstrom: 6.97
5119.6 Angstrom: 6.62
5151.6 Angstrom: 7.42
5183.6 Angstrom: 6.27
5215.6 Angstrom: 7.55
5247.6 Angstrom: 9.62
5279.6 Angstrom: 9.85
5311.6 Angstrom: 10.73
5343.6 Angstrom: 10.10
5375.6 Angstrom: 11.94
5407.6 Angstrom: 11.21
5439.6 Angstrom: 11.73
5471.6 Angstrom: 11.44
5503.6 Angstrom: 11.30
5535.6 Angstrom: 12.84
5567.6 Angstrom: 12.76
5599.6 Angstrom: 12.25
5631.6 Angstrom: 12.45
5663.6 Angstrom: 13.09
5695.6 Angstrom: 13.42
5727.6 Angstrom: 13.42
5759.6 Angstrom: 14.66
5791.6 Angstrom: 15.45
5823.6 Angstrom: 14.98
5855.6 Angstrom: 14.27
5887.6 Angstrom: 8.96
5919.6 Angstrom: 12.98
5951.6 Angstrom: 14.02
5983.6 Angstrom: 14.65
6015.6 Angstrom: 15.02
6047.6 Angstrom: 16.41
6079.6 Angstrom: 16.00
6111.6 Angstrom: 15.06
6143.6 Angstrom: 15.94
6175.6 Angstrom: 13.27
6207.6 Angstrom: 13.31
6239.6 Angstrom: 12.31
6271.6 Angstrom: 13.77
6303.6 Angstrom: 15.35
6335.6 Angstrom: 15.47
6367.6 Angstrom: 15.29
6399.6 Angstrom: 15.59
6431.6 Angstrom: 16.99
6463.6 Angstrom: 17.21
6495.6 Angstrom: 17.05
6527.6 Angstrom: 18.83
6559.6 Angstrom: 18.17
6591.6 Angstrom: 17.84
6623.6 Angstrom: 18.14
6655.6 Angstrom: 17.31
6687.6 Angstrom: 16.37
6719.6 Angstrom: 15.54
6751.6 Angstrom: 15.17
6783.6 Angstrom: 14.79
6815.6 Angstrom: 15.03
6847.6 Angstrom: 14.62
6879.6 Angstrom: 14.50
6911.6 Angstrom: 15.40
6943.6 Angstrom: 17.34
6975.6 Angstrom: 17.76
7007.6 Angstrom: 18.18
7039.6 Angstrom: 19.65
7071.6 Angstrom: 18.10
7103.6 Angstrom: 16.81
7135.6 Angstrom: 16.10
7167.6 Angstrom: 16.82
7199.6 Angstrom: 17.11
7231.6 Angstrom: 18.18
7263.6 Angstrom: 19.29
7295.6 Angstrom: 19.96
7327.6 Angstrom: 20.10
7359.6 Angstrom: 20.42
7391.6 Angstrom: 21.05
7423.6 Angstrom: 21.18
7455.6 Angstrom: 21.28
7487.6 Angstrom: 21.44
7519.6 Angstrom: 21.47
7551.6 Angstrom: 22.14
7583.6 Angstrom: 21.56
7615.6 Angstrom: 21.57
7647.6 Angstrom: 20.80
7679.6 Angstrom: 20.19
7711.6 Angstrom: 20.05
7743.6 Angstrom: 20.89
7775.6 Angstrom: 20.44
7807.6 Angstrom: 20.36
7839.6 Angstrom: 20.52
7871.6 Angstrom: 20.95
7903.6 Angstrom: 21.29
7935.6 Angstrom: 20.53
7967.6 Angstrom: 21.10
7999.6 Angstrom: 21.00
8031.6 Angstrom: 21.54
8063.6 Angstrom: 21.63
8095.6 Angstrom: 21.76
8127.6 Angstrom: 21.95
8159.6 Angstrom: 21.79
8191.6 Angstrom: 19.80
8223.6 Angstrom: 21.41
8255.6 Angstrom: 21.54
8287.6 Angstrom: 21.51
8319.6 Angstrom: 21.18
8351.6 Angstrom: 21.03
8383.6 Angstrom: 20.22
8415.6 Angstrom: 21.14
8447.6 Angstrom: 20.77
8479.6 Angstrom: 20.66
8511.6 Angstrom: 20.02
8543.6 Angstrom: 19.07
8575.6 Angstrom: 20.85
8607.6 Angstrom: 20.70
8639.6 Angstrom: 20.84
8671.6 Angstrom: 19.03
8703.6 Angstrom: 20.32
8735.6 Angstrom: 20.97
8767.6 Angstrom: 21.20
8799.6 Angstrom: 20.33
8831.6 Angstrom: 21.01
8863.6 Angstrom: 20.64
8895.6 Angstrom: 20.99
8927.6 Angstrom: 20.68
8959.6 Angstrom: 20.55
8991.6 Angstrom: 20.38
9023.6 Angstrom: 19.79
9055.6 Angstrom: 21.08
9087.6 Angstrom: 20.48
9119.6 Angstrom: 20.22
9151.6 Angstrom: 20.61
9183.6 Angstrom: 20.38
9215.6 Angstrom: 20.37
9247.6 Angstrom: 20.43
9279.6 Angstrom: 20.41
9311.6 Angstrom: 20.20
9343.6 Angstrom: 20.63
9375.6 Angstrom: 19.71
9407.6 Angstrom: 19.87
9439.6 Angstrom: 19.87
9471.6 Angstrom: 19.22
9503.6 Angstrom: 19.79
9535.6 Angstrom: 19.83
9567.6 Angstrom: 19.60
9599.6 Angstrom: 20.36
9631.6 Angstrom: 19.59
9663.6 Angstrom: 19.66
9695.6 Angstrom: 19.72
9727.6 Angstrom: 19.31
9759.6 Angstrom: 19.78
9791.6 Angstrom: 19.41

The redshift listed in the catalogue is 0.00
